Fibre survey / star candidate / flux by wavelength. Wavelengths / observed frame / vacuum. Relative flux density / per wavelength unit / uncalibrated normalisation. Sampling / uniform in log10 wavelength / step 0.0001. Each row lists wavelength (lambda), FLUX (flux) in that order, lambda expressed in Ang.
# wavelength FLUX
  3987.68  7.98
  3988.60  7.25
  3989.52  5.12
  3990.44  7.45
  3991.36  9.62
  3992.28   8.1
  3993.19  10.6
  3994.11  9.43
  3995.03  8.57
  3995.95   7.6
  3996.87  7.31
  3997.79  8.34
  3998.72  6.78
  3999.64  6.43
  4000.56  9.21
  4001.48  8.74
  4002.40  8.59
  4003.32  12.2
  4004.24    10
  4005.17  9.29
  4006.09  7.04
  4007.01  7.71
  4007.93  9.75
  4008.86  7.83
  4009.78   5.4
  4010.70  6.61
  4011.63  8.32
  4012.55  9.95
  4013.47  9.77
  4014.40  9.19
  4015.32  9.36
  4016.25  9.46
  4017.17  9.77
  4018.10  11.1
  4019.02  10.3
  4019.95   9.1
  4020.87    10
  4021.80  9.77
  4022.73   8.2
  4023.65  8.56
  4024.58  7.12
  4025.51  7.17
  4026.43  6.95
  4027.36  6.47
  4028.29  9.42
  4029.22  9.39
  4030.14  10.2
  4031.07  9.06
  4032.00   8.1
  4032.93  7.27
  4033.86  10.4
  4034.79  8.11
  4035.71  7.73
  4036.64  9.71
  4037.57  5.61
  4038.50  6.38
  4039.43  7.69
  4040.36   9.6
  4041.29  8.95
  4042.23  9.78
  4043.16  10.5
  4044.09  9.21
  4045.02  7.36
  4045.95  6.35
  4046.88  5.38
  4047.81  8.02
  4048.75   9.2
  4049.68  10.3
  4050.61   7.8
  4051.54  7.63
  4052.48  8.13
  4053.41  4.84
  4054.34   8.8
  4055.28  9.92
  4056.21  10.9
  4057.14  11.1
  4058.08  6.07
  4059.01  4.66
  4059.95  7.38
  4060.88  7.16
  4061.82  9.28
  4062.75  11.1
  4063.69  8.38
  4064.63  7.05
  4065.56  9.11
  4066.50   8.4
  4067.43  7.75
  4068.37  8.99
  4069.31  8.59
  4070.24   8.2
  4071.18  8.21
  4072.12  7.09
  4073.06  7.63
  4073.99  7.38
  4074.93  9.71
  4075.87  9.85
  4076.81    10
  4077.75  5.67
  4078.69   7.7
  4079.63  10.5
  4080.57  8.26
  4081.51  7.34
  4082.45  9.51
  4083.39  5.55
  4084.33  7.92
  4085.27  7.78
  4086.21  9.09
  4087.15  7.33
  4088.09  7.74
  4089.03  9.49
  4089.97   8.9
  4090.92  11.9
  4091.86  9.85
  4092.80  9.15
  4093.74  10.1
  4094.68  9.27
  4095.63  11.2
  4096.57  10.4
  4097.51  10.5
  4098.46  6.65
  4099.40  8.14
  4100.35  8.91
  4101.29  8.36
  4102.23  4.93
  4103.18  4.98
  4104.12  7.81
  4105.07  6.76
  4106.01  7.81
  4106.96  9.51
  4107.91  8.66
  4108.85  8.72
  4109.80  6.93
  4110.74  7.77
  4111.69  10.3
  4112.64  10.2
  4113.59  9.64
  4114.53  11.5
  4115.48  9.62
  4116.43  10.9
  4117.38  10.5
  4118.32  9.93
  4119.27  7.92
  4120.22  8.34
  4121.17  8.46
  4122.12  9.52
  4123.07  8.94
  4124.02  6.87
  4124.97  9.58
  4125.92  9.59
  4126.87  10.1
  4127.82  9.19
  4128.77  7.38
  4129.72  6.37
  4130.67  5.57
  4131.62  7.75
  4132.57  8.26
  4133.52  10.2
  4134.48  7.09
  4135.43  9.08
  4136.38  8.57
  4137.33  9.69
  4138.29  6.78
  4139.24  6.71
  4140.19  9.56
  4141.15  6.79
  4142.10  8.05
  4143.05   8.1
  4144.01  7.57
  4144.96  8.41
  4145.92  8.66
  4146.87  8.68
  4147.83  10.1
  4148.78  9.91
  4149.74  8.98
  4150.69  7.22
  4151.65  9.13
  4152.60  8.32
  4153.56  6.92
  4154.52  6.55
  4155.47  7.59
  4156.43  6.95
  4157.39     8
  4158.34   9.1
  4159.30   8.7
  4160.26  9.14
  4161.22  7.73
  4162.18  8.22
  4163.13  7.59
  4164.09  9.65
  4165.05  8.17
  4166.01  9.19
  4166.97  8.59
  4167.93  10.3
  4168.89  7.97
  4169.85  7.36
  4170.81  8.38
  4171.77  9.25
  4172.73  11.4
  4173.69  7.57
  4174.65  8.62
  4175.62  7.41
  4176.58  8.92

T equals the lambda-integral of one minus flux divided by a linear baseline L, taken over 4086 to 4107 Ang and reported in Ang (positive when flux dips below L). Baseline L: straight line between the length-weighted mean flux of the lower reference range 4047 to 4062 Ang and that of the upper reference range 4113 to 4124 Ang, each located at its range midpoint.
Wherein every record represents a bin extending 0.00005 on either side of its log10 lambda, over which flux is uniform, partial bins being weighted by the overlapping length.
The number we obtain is 0.9 Ang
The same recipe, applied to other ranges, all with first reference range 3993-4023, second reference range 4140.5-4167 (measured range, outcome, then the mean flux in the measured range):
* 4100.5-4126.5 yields -0.8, 8.68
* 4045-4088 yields 2.3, 8.14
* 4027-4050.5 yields 0.8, 8.41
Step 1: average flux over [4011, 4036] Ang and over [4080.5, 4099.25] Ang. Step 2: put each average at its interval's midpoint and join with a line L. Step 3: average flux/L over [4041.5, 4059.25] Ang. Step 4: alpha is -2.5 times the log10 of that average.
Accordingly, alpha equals 0.08 mag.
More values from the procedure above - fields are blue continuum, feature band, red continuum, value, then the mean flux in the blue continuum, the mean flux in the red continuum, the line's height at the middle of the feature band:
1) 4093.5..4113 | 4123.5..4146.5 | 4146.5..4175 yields 0.040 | 8.44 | 8.51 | 8.48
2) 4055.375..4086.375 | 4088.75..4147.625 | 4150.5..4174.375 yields -0.042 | 8.29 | 8.38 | 8.34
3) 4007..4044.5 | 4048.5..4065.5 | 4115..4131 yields 0.048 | 8.67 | 8.78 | 8.7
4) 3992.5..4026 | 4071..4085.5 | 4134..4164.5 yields 0.046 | 8.73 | 8.23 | 8.49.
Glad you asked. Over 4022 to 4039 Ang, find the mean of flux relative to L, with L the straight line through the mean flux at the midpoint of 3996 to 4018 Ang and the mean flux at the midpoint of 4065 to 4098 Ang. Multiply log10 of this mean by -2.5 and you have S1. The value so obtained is 0.07 mag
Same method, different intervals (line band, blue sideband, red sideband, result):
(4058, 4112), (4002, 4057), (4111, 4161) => 0.032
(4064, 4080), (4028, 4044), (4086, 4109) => 0.043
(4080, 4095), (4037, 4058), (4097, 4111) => -0.103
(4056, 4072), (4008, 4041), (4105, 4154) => 0.036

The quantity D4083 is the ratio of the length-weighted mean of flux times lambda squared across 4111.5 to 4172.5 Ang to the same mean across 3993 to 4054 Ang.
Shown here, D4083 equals 1.07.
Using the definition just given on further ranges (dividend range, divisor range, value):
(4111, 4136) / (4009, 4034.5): 1.07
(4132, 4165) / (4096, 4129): 0.96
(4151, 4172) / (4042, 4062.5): 1.07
